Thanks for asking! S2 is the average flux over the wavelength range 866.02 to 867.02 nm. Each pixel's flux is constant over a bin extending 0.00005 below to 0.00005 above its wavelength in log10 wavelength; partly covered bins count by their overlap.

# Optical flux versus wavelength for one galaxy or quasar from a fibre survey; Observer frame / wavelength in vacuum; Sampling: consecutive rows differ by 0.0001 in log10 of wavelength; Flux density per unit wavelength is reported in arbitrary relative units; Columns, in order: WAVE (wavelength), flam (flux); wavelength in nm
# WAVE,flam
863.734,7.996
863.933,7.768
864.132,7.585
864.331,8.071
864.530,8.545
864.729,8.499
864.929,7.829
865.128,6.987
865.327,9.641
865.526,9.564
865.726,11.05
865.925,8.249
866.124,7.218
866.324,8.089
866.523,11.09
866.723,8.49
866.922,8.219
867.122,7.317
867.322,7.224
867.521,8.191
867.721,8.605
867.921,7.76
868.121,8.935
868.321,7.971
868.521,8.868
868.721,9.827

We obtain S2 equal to 8.62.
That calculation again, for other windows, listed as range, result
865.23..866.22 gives 9.15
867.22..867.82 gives 8.01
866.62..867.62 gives 7.9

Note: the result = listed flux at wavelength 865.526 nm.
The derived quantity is 9.564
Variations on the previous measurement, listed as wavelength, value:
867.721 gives 8.605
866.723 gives 8.49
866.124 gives 7.218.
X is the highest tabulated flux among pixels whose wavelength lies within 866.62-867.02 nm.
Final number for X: 8.49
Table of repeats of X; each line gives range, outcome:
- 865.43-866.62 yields 11.09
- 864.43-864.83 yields 8.545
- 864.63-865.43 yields 9.641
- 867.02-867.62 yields 8.191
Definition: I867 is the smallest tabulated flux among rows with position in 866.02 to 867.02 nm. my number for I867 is 7.218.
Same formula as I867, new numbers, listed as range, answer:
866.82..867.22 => 7.317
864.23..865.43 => 6.987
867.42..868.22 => 7.76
